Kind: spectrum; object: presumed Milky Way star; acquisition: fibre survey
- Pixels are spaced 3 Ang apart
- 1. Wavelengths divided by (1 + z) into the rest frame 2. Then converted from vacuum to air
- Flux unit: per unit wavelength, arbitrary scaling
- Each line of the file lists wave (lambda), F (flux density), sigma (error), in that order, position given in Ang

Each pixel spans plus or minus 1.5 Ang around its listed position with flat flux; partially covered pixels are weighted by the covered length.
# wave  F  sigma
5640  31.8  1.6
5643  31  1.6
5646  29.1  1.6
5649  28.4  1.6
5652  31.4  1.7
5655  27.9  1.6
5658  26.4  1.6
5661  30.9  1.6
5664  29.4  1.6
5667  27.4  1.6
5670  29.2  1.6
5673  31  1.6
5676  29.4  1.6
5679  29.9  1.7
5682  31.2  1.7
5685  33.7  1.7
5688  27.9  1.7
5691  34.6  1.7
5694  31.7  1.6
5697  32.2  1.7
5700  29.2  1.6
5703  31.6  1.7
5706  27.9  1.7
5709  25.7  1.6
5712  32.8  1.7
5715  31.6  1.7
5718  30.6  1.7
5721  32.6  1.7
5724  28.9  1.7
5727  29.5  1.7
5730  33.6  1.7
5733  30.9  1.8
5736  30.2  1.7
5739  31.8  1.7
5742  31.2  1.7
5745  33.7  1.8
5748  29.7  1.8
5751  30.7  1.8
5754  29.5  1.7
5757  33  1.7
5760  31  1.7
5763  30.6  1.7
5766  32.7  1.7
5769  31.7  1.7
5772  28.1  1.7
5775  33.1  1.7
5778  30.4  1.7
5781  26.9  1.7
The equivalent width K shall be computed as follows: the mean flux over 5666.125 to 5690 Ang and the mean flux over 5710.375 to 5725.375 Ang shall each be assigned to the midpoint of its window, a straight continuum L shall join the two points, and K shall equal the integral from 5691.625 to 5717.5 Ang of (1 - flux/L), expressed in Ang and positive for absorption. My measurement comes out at 0.3 Ang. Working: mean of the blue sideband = 30.1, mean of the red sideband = 31.3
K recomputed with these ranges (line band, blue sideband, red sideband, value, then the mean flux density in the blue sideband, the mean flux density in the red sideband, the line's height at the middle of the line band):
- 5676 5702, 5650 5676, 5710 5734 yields -1.0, 29.2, 31.2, 30.1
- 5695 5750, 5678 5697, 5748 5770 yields 1.1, 31.6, 31.2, 31.4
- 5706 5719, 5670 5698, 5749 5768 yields 0.5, 31.2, 31.2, 31.2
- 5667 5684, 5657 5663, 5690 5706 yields 0.0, 28.9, 31.4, 29.9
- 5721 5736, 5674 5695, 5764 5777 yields 0.2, 31.2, 31.3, 31.3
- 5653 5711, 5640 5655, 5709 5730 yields 0.9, 29.9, 30.8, 30.4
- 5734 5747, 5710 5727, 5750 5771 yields -0.2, 31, 31.3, 31.1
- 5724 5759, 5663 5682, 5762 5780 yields -0.7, 29.5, 31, 30.6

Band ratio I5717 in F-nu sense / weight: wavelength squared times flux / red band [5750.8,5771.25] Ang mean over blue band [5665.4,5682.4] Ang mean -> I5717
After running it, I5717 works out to 1.1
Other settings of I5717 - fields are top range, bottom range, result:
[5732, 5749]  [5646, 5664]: 1.11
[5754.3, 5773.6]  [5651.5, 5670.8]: 1.12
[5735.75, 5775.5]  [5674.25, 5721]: 1.04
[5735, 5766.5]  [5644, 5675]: 1.11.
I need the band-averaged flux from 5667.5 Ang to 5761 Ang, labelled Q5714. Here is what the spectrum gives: 30.8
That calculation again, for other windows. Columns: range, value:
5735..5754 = 31.1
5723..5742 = 30.9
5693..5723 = 30.5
